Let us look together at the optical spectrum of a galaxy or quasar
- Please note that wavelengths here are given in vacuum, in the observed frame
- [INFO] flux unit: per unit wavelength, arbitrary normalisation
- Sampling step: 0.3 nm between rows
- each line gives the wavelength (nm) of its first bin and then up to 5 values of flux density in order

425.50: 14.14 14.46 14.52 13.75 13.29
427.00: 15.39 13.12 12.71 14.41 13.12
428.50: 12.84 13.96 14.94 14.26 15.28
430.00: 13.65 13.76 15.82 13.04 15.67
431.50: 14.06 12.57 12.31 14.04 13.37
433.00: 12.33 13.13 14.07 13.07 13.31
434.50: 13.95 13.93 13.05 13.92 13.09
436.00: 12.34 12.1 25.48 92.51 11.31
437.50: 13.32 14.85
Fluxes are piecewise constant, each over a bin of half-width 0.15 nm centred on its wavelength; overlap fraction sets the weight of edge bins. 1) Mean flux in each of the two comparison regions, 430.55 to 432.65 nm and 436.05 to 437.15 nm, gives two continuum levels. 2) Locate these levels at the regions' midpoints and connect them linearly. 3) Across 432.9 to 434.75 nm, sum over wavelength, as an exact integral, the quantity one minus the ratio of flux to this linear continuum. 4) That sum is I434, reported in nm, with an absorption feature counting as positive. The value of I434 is 0.83 nm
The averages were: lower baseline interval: 13.8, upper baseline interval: 37.6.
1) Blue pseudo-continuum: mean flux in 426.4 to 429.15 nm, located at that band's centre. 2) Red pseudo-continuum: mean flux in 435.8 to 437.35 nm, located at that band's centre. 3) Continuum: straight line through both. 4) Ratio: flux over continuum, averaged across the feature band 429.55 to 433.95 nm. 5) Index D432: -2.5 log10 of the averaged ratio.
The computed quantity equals 0.45 mag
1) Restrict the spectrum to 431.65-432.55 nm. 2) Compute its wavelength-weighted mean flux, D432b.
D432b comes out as 13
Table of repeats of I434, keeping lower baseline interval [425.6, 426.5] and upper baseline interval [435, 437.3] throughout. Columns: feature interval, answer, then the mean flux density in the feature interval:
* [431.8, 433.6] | 0.69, 13.1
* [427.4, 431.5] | 0.84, 14.1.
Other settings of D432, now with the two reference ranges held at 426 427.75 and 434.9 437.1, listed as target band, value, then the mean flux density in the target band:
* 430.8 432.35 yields 0.407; 13.6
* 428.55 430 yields 0.171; 14.4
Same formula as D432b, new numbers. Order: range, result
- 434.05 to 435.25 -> 13.6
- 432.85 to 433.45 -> 12.7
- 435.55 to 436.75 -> 15.8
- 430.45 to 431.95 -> 14.2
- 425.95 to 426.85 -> 13.9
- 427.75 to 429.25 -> 13.9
